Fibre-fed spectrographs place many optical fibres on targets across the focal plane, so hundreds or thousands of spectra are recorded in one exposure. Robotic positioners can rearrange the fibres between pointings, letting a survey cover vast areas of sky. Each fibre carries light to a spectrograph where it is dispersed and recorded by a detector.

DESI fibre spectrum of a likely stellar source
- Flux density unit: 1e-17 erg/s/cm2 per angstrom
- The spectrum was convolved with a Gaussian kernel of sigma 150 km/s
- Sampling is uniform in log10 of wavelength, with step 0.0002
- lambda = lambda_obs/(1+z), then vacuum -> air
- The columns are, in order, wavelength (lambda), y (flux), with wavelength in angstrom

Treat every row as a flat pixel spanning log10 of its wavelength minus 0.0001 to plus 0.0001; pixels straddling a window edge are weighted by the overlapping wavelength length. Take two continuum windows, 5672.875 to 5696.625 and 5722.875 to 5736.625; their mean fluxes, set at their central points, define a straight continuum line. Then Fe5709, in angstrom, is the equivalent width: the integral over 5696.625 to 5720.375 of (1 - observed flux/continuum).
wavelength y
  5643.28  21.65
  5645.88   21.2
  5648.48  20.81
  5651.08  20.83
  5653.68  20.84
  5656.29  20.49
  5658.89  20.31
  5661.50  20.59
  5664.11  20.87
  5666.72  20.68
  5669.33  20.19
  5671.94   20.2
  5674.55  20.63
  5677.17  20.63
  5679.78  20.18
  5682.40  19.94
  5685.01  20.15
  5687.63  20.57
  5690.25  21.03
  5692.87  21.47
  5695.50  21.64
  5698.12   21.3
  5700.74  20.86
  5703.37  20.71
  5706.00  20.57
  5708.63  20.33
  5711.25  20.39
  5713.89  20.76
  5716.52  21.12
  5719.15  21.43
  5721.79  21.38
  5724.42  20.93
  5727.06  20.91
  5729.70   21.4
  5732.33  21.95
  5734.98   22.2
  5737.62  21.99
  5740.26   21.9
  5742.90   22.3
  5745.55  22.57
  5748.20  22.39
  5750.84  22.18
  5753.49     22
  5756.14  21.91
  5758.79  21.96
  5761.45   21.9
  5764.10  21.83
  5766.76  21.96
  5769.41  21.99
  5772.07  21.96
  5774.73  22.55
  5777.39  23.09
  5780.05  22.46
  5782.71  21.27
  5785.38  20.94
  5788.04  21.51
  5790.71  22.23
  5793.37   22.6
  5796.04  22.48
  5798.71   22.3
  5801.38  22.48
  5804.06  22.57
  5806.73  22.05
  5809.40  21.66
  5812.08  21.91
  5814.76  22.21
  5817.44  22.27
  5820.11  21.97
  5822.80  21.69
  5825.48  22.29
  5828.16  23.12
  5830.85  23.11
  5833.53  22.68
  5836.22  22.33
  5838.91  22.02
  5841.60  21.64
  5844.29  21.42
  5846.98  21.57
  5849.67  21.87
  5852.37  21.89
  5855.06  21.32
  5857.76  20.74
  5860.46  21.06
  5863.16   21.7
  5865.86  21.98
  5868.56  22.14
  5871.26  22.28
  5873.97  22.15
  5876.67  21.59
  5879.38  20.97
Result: 0.3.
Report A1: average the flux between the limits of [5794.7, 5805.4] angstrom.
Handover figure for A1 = 22.4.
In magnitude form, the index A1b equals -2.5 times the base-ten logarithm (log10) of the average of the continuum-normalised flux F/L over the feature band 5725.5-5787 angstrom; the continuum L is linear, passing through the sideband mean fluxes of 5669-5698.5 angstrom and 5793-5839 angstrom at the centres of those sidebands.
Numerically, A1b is -0.02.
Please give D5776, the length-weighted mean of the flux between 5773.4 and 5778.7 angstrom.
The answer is 22.8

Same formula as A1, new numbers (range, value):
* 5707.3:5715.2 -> 20.5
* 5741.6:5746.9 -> 22.4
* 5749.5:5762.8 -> 22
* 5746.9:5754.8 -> 22.2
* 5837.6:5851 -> 21.7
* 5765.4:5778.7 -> 22.3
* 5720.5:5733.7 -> 21.3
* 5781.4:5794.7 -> 21.7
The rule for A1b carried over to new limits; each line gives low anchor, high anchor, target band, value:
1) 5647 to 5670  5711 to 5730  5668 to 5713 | 0.01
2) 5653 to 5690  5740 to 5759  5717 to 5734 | 0.02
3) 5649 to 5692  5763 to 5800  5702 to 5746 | 0.00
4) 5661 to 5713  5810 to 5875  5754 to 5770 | -0.03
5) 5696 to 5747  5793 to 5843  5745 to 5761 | -0.02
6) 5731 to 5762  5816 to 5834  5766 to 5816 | 0.01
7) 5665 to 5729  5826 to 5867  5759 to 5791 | -0.03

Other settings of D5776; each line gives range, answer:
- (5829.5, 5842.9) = 22.4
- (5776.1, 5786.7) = 21.9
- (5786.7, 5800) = 22.2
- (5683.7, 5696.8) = 21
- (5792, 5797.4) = 22.6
